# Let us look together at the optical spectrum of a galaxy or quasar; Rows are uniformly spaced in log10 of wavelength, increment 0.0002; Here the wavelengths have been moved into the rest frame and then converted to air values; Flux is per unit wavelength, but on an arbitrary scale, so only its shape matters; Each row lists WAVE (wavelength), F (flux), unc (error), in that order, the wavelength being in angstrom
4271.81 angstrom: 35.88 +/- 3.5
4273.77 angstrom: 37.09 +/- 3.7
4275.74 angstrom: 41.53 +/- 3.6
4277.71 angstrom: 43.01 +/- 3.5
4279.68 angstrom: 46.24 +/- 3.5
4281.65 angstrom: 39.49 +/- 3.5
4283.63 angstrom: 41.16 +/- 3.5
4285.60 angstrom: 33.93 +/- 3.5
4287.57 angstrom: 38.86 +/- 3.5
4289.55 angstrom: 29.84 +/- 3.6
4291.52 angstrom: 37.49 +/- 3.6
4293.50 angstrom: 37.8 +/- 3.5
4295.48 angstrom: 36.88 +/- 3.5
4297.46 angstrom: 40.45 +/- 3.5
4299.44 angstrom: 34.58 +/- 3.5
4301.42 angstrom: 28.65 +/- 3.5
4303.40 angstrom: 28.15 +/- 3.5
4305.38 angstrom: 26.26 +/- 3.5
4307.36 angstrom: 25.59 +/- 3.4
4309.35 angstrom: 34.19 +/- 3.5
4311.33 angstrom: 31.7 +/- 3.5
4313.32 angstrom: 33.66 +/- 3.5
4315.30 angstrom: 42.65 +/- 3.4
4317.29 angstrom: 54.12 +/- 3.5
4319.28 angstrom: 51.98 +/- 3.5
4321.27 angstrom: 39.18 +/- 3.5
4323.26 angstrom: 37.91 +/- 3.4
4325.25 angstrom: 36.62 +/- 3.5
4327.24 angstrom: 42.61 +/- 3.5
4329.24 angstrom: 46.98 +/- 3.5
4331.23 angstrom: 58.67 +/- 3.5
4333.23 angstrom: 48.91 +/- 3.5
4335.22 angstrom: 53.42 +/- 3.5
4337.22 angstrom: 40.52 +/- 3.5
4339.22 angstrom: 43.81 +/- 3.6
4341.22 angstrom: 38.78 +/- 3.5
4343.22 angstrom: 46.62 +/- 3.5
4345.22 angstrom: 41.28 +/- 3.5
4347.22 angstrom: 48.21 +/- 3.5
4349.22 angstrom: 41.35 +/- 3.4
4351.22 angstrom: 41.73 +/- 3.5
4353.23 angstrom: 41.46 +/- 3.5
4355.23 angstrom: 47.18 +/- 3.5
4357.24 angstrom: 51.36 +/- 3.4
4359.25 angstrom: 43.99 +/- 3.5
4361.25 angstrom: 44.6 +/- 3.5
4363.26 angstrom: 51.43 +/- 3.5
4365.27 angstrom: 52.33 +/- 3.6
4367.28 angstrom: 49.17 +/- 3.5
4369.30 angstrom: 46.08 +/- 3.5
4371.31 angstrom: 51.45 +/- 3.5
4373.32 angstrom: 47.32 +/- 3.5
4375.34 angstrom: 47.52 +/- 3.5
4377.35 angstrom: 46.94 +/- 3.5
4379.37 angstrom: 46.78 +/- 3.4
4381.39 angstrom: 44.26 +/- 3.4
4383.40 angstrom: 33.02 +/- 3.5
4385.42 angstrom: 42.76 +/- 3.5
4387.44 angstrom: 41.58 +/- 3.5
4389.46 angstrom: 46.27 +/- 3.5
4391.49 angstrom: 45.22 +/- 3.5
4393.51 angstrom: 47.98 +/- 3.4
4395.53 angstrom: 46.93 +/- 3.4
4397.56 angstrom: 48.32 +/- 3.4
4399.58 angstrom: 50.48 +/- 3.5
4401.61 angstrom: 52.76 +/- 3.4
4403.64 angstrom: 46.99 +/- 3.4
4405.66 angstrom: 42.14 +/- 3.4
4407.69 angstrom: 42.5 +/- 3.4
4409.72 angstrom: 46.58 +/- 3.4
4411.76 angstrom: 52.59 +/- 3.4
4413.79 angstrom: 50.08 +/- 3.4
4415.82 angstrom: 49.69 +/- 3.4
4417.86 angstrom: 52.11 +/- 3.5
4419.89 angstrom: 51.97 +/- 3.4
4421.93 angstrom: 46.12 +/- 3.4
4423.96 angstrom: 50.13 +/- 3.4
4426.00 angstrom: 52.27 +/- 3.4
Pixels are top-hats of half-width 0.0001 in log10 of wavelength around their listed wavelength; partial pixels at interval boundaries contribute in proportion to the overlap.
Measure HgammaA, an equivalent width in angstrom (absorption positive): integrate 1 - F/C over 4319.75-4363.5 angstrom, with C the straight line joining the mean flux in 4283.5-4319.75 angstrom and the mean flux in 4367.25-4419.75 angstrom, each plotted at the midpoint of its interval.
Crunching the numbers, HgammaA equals -4.5 angstrom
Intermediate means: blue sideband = 35.9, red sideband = 46.9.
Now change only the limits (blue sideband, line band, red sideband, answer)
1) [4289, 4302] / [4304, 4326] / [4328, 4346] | 1.8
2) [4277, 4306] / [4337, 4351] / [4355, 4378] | 0.5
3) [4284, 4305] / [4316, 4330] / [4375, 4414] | -2.3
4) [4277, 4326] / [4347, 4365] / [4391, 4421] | -1.2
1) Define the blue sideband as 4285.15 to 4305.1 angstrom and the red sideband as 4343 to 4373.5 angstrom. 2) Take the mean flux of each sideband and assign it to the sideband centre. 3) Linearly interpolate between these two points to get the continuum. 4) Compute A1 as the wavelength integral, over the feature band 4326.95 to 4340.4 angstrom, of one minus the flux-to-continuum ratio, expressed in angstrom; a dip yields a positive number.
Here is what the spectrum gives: -2.0 angstrom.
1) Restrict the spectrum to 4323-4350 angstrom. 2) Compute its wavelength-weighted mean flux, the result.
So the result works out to 44.9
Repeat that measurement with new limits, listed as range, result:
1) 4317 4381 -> 46.2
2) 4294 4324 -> 36.4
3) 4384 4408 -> 46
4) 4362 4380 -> 48.7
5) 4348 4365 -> 45.7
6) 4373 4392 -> 44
